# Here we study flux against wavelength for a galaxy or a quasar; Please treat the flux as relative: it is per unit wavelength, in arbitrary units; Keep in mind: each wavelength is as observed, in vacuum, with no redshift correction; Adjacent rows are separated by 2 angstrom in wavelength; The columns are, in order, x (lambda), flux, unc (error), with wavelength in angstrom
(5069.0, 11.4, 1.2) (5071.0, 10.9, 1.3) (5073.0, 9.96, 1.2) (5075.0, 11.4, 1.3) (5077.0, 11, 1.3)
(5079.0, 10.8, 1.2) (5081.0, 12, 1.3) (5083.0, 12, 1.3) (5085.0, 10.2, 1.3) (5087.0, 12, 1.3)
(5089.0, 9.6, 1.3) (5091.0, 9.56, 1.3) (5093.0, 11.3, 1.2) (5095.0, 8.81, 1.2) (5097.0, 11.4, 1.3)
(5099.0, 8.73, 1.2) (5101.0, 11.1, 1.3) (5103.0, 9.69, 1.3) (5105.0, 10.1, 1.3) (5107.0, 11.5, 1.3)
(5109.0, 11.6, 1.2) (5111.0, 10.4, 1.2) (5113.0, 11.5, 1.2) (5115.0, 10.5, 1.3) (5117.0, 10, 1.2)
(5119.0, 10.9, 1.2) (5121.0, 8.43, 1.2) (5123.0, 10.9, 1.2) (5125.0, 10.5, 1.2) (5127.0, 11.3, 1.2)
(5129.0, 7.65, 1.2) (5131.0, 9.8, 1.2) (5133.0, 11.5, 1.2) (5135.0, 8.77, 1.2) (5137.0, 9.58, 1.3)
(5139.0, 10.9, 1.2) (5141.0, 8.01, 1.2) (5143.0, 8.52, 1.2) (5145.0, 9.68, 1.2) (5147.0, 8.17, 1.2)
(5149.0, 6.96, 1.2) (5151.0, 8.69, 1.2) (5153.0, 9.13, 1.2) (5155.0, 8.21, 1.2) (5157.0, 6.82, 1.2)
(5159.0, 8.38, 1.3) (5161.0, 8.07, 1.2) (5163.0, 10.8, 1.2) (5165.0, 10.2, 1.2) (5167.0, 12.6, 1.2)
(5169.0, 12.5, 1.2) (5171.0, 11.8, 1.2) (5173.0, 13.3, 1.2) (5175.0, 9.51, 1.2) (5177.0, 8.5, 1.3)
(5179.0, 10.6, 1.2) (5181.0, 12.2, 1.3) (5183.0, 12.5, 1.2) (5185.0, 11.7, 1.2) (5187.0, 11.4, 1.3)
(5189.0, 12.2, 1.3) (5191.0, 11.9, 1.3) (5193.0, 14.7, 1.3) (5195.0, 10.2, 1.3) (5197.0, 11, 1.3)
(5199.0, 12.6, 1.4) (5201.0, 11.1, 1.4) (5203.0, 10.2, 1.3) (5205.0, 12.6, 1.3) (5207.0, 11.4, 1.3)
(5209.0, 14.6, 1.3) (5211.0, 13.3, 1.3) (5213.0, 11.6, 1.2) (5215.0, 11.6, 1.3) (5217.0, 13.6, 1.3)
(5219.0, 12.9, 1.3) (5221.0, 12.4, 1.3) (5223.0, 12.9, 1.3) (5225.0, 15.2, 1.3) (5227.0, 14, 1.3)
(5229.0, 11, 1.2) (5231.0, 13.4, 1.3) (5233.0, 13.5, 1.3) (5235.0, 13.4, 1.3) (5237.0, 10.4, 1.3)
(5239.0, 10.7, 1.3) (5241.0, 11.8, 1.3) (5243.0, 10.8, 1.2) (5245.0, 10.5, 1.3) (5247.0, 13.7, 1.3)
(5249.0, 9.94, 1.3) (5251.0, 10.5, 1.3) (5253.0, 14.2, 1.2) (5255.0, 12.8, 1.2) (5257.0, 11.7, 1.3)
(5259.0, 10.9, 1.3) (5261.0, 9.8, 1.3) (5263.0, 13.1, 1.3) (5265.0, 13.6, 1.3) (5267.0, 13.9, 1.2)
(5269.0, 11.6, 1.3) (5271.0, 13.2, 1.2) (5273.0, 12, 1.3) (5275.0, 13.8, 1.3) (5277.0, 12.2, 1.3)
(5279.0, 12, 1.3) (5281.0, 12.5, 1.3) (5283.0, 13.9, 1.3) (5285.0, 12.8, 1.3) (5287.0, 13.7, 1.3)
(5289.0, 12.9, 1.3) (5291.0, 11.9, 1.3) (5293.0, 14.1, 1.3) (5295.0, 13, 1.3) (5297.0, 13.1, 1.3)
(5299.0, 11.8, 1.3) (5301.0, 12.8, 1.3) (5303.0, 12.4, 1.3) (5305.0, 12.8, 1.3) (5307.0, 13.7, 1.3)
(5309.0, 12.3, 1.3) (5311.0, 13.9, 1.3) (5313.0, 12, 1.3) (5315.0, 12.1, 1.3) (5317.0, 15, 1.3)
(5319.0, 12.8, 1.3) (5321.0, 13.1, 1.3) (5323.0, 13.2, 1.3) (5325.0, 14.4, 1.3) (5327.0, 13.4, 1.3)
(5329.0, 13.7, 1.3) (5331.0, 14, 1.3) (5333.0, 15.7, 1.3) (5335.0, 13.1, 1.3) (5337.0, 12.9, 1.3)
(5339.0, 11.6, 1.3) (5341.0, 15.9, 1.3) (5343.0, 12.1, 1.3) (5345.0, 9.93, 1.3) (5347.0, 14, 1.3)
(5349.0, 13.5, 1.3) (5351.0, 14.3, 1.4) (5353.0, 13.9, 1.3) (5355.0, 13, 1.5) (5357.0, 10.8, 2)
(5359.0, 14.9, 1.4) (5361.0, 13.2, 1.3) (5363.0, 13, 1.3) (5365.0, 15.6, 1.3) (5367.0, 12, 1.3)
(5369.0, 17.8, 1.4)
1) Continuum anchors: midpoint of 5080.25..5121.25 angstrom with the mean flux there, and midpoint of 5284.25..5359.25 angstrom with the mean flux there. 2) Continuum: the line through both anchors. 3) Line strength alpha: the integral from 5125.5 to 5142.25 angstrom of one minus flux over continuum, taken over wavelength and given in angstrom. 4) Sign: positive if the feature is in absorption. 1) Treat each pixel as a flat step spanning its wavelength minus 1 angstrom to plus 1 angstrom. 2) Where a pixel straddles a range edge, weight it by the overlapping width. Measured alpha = 1.9 angstrom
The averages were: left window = 10.6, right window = 13.2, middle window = 9.7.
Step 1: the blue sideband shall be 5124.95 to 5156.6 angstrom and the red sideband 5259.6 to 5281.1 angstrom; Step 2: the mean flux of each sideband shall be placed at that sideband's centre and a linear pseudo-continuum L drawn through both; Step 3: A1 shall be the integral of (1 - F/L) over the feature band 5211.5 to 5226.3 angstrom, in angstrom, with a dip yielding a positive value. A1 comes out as -2.3 angstrom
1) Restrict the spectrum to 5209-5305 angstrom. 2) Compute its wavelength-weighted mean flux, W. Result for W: 12.5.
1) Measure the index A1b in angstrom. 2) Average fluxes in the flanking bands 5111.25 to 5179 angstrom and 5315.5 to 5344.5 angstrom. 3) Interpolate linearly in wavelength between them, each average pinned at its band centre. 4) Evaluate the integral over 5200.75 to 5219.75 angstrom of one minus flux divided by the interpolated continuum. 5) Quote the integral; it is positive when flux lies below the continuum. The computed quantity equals -2.1 angstrom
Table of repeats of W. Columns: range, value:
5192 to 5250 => 12.2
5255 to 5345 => 12.9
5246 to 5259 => 12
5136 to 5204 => 10.4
